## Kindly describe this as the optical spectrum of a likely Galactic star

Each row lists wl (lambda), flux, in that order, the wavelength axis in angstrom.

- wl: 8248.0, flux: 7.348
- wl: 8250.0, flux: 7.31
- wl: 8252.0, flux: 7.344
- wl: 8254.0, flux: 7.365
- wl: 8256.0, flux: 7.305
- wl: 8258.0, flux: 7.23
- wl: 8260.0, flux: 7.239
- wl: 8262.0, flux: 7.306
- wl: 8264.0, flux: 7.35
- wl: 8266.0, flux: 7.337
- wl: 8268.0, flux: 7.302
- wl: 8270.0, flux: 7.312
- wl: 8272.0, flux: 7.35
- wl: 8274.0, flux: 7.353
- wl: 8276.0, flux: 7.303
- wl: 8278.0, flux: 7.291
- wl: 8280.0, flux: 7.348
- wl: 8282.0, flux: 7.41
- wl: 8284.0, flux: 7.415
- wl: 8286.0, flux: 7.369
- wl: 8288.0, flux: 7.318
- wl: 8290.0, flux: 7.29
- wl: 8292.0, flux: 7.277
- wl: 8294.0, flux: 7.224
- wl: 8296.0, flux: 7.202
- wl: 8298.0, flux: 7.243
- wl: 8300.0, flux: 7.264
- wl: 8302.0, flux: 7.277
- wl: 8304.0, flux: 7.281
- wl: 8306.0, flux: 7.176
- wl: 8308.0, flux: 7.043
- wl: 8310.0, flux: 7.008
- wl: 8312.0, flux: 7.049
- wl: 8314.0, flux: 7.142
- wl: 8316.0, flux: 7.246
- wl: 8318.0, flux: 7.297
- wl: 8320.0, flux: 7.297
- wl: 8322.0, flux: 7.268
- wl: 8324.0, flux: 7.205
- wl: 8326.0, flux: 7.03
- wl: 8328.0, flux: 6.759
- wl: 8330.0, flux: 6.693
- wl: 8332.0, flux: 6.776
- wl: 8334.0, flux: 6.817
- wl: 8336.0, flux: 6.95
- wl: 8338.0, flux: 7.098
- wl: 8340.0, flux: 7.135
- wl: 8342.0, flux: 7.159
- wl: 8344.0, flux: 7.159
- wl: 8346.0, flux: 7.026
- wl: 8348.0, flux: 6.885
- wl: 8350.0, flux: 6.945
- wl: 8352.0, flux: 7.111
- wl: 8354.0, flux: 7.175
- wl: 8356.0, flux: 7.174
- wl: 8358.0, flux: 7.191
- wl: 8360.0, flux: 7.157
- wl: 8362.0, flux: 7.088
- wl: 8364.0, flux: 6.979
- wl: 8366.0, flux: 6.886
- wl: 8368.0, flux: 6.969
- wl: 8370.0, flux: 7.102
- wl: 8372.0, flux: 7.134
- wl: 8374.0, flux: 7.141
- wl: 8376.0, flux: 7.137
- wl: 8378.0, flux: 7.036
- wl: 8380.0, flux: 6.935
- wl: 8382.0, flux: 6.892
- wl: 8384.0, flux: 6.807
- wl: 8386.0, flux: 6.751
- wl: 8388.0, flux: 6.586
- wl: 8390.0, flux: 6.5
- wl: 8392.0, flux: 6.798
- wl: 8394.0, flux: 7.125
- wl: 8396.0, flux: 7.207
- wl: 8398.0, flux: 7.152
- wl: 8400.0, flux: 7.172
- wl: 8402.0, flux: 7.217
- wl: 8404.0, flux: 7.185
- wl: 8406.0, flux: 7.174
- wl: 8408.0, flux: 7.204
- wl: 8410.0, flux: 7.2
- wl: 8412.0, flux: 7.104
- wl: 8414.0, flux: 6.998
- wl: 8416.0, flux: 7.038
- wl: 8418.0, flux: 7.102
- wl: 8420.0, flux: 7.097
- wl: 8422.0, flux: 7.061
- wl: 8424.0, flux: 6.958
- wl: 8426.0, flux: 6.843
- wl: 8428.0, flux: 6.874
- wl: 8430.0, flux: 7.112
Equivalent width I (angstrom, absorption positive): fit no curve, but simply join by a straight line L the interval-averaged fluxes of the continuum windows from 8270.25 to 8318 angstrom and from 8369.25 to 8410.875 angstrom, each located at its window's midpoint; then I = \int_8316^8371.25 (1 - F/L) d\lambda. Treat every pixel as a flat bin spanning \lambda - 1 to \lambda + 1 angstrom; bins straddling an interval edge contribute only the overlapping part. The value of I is 0.6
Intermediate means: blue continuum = 7.26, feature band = 7.05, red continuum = 7.02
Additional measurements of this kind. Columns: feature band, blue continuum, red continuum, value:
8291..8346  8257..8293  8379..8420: 0.8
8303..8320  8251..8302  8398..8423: 0.2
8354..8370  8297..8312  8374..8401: -0.1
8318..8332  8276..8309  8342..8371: 0.3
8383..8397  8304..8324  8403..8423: 0.6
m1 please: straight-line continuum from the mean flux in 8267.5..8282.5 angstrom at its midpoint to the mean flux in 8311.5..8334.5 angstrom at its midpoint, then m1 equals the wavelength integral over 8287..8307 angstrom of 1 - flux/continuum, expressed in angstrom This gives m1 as -0.1 angstrom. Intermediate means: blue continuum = 7.33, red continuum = 7.05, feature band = 7.26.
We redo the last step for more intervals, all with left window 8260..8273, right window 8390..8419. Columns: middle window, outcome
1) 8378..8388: 0.4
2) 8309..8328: 0.2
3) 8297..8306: 0.0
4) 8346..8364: 0.2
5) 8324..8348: 0.8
